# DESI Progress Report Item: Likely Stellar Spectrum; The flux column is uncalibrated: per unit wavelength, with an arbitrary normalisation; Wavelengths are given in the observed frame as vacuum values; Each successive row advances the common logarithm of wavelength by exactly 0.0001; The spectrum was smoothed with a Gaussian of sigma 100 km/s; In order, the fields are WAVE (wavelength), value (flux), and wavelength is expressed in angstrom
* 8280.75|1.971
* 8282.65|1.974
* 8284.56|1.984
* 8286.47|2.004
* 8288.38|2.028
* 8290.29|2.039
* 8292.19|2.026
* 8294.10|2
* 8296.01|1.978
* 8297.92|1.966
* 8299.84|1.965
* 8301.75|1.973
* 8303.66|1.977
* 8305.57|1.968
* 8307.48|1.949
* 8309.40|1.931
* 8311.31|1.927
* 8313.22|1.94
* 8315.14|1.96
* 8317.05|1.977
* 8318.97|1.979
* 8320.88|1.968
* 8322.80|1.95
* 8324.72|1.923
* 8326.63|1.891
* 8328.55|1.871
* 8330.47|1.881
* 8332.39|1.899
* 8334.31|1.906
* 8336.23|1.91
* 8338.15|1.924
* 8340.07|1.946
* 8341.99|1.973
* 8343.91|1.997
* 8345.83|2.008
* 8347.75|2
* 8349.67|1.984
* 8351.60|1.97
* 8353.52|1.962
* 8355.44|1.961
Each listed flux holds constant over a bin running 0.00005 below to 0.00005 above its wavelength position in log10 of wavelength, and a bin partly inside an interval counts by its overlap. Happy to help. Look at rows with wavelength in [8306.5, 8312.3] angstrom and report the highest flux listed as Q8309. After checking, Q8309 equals 1.949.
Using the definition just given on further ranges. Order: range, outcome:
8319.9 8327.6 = 1.968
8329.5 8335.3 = 1.906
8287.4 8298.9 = 2.039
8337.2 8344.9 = 1.997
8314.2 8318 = 1.977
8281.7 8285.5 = 1.984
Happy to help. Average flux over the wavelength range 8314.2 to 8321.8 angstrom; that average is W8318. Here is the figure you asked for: 1.97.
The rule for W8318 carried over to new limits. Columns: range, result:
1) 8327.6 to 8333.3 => 1.88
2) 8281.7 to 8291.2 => 2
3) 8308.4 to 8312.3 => 1.93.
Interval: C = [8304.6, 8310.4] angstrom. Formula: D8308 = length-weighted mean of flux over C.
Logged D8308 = 1.95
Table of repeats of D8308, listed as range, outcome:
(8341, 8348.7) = 2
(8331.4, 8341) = 1.92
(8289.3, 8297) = 2.01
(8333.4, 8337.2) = 1.91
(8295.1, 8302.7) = 1.97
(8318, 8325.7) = 1.96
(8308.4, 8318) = 1.95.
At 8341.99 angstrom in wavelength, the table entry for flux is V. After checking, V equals 1.973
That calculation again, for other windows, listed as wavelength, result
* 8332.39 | 1.899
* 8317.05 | 1.977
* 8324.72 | 1.923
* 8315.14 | 1.96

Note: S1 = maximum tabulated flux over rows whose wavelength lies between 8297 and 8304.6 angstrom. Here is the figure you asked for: 1.977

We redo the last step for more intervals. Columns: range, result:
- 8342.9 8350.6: 2.008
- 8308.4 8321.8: 1.979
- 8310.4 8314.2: 1.94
